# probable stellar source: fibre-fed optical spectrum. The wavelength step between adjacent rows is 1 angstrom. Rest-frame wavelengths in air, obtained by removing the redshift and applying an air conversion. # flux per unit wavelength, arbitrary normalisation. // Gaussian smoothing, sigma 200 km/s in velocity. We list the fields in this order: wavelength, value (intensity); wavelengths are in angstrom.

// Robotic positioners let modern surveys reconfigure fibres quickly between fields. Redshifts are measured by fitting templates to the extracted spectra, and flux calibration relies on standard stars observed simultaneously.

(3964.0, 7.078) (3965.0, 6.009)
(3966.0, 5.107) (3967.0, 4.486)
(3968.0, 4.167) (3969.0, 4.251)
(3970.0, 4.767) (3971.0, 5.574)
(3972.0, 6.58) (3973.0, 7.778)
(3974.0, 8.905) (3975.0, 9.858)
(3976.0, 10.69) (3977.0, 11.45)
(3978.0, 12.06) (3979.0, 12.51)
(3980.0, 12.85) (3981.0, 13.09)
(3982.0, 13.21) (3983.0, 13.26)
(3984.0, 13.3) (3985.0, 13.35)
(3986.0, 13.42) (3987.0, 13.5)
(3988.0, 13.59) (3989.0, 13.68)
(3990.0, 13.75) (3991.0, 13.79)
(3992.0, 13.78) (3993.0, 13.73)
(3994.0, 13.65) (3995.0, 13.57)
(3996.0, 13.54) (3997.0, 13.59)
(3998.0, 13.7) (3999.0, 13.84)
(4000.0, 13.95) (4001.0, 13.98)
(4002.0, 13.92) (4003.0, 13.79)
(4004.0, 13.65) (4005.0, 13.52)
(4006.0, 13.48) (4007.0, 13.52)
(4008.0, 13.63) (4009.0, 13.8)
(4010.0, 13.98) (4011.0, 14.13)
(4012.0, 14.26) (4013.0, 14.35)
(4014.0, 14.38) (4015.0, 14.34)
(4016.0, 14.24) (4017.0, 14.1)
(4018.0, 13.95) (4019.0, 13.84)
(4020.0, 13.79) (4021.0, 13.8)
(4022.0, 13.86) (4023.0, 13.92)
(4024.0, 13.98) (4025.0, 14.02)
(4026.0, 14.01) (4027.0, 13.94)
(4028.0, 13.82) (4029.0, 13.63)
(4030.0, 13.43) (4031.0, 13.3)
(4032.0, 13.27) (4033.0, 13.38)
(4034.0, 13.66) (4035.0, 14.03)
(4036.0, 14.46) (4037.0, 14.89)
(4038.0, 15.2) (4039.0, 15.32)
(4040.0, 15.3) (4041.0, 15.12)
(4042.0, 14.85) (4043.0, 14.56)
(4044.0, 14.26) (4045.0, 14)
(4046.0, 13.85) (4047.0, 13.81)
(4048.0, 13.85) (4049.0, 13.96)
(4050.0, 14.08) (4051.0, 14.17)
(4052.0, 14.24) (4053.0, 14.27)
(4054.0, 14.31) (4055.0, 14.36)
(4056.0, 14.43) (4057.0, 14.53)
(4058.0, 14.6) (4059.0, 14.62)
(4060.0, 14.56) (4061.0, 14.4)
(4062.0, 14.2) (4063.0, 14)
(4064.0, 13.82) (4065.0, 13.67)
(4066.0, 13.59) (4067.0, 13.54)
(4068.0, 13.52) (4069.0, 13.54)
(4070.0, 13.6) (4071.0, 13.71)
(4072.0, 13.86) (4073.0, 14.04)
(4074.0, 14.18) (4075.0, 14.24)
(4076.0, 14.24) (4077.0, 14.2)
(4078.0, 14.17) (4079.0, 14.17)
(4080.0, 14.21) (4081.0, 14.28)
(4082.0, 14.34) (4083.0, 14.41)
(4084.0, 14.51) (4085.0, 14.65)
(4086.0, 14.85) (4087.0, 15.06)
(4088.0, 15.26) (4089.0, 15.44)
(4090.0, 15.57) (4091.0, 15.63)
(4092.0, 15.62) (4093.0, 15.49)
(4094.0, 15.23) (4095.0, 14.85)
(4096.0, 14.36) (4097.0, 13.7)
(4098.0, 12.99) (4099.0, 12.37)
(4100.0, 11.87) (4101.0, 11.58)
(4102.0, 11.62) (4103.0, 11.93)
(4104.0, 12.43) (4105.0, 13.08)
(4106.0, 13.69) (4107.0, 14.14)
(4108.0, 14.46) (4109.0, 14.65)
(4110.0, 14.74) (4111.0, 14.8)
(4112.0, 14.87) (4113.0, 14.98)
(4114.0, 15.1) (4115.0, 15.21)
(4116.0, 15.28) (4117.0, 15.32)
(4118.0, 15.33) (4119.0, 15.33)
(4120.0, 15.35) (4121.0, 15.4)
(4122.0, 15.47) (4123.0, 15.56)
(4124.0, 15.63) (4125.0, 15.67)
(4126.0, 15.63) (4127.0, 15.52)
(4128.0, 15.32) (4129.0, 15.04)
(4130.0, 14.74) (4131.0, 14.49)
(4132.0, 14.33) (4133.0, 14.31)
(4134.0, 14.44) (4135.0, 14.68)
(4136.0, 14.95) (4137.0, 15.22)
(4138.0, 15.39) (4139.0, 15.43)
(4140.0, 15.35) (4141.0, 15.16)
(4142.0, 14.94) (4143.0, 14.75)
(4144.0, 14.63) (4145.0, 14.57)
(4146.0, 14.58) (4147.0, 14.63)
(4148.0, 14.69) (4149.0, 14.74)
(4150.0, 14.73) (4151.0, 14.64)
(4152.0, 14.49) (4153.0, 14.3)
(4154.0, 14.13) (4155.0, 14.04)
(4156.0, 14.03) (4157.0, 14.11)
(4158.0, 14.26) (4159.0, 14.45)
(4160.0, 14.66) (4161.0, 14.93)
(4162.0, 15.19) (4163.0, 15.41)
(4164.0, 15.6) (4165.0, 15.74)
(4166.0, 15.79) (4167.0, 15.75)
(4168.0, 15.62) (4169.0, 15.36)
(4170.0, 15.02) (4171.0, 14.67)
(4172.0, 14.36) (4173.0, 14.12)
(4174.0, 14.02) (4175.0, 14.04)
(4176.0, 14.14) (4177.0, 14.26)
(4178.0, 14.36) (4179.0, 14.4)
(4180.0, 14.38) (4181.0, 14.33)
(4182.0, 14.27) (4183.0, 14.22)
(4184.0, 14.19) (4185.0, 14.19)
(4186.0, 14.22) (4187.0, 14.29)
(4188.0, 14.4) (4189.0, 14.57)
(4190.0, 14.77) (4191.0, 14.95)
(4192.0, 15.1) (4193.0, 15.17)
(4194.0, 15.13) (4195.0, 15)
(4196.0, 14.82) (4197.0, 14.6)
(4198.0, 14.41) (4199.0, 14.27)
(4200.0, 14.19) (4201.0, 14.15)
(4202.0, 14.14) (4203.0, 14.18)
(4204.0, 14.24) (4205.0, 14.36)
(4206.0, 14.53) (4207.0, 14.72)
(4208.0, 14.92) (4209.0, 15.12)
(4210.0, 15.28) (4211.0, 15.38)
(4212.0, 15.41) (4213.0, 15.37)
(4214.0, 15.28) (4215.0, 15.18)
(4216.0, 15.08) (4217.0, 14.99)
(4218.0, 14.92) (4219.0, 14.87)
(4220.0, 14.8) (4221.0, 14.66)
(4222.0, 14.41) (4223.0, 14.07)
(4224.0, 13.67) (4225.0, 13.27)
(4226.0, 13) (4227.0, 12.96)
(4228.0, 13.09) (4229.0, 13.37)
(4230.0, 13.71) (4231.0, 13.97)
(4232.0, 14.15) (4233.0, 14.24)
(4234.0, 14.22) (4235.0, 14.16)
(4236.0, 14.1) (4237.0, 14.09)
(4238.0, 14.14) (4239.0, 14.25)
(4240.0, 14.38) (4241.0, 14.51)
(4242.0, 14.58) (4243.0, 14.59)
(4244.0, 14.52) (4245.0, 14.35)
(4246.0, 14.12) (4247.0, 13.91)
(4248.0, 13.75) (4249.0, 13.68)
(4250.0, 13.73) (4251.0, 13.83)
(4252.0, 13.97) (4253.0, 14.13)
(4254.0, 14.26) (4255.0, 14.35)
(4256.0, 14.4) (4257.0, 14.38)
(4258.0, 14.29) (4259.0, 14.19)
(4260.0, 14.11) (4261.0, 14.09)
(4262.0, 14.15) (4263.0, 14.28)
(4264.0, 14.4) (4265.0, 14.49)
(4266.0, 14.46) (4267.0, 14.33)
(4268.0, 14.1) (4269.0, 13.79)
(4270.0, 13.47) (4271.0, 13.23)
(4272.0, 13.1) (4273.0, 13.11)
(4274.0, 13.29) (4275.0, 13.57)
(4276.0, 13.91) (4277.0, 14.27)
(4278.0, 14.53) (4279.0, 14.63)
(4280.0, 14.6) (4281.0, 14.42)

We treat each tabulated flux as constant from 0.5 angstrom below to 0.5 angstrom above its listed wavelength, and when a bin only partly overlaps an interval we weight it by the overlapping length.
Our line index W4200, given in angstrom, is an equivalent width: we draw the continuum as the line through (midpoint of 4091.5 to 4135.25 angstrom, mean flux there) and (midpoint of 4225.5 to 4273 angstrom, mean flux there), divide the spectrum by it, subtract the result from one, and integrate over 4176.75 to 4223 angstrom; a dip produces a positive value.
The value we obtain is -1.6 angstrom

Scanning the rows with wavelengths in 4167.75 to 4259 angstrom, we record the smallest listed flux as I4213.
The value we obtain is 12.96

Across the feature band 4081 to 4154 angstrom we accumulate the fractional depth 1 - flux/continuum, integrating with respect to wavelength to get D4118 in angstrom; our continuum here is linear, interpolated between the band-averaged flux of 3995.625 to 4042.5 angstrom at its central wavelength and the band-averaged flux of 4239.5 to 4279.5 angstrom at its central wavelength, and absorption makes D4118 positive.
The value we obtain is -3.05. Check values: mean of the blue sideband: 14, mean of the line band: 14.6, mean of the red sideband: 14.1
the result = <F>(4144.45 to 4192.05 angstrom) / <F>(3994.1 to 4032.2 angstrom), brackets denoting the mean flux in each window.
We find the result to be 1.06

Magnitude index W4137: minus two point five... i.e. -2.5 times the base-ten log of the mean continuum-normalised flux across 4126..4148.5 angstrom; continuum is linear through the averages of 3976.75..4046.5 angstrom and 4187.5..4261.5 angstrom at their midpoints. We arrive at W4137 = -0.06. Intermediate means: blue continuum 13.8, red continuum 14.4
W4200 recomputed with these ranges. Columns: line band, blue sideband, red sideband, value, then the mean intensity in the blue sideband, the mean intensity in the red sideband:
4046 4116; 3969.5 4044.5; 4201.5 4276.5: -3.1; 13.2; 14.2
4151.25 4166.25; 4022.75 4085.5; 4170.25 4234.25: -0.4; 14.1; 14.4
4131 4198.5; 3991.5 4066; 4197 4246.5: -1.9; 14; 14.4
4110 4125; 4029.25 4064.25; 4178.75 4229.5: -0.9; 14.3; 14.5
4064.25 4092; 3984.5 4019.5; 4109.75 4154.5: 0.3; 13.8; 15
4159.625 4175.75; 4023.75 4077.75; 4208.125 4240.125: -0.8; 14.1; 14.4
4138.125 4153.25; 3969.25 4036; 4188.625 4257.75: -1.0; 13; 14.4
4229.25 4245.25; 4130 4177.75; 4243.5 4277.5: -0.1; 14.7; 14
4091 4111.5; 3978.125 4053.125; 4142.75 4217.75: 0.8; 13.9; 14.7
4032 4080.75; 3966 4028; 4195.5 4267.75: -4.7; 12.5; 14.3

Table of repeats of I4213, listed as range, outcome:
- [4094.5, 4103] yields 11.58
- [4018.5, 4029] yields 13.63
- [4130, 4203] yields 14.02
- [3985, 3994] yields 13.35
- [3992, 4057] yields 13.27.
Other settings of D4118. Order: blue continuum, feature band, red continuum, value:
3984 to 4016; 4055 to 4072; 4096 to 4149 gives 0.2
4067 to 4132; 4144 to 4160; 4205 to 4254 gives -0.1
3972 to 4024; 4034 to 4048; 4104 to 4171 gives -0.8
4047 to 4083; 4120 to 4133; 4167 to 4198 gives -0.8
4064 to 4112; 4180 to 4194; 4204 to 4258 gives -0.3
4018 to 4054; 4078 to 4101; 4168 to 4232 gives -0.3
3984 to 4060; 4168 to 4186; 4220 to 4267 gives -0.4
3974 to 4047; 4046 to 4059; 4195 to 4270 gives -0.4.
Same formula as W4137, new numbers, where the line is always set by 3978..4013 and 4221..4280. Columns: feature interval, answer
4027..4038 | -0.02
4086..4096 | -0.11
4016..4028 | -0.02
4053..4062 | -0.06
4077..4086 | -0.05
